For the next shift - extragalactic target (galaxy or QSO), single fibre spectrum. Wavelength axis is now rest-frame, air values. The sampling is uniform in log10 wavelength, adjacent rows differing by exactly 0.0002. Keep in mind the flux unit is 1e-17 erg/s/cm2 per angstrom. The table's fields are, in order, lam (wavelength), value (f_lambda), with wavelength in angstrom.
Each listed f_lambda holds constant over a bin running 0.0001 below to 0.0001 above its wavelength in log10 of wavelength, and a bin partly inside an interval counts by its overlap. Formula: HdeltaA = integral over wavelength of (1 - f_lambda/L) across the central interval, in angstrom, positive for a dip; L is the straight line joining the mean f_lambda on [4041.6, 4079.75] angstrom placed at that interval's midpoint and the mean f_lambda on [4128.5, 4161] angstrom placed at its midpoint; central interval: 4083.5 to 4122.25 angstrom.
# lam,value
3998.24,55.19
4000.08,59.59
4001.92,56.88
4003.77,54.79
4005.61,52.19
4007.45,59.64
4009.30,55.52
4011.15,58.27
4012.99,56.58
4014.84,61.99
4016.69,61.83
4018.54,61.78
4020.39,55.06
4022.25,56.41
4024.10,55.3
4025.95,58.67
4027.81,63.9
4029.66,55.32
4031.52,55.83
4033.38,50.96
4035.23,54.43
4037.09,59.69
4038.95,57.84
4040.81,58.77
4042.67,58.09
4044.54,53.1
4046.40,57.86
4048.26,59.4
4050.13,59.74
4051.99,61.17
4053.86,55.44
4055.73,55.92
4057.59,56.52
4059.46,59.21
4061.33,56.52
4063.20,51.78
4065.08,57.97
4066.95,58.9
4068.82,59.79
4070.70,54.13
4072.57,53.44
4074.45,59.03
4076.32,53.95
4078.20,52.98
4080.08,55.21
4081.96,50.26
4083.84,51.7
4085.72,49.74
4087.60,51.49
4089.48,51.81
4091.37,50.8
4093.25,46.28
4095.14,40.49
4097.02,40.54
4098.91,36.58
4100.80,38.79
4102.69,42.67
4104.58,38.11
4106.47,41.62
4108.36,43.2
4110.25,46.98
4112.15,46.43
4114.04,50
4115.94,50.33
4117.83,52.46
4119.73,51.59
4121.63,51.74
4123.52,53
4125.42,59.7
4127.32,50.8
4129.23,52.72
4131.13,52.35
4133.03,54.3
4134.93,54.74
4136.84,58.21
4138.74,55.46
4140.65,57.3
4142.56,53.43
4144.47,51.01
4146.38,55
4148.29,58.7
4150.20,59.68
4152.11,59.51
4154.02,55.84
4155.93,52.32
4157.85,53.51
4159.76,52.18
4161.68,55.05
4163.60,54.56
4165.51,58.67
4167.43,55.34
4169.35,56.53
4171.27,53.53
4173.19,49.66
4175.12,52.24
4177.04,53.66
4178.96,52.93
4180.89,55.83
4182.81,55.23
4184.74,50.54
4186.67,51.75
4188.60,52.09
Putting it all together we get 6.7 angstrom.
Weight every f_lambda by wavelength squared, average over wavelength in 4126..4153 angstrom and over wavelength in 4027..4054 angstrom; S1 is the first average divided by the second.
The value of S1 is 1.01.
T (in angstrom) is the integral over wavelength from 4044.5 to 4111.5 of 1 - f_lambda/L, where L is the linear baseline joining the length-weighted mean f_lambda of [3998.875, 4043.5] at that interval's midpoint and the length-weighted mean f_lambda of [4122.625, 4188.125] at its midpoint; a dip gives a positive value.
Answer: 5.8 angstrom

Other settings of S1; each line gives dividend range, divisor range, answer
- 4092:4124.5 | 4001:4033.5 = 0.83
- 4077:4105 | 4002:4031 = 0.84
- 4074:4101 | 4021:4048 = 0.88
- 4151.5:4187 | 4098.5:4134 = 1.15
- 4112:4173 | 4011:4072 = 0.99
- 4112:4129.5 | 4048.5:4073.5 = 0.94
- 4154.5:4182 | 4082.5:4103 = 1.23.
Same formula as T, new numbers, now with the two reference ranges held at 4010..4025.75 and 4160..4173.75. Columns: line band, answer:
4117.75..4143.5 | 0.7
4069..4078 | 0.3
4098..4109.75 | 3.3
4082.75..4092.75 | 1.0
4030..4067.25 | 0.5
